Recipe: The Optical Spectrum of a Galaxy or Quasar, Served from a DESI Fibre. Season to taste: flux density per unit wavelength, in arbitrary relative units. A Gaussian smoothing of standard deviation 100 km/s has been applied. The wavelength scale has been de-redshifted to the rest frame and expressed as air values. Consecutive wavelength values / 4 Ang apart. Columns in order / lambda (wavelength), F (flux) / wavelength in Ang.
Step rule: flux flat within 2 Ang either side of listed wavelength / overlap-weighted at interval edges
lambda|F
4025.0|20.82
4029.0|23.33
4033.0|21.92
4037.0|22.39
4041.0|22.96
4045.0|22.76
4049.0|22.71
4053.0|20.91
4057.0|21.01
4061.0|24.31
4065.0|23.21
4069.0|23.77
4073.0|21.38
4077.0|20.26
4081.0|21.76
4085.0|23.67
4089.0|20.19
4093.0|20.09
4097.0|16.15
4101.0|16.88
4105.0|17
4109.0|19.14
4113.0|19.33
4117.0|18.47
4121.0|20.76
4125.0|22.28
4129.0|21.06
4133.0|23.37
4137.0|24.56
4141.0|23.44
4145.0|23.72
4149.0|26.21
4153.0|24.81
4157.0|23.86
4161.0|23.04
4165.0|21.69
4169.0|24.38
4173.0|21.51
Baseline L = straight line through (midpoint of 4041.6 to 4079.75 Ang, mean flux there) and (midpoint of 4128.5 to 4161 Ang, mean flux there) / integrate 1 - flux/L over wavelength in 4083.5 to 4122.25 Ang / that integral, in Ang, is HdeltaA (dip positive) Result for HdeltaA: 6.8 Ang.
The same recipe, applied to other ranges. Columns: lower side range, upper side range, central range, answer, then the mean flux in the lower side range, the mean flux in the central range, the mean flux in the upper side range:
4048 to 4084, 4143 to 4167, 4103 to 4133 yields 4.17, 22.2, 20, 23.9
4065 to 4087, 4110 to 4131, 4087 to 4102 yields 2.13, 22.3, 18.4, 20.3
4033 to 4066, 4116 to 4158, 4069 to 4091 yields 0.98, 22.5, 21.7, 23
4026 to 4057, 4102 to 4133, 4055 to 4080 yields -0.98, 22.3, 22.3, 19.9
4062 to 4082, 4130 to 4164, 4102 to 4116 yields 2.85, 22.2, 18.4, 24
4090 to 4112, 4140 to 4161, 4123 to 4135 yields -0.36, 18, 22.2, 24.3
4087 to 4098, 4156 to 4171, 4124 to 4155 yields -2.72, 19.1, 23.7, 23.2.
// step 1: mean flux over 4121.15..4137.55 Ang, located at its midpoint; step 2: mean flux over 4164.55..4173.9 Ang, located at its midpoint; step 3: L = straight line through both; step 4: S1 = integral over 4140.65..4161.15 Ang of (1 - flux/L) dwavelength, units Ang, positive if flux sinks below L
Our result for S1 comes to -1.6 Ang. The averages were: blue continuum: 22.4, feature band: 24.3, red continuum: 22.8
